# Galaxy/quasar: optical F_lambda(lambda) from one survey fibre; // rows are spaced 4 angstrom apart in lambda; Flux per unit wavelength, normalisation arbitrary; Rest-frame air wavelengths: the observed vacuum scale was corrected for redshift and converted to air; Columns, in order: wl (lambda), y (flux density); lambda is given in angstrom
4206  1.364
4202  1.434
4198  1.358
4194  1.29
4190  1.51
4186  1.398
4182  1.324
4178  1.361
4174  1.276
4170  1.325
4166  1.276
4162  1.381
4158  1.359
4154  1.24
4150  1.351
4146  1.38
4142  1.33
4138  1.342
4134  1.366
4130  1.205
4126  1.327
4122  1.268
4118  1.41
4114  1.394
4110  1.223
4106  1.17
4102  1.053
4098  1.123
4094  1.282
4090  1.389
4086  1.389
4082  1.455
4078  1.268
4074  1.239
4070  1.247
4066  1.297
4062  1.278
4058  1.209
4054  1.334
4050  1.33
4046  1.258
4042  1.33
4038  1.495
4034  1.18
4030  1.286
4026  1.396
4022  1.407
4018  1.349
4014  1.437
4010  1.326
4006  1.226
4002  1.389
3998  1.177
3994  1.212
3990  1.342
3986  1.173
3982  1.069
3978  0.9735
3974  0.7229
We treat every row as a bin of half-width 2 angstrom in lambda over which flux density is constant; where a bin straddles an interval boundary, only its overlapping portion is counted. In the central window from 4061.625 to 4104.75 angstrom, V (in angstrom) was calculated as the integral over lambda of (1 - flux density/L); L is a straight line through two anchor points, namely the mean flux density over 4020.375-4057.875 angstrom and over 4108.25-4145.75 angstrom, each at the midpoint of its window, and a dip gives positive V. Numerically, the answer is 1.71 angstrom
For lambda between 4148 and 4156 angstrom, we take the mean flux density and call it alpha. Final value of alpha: 1.3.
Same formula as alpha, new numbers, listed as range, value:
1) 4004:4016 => 1.33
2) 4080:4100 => 1.33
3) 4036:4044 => 1.41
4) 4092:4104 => 1.15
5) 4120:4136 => 1.29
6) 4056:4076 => 1.25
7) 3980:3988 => 1.12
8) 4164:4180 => 1.31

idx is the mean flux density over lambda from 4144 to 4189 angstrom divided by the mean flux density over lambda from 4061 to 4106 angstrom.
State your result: 1.05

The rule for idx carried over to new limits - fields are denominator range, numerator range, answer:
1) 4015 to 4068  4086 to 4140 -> 0.97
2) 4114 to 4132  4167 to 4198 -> 1.03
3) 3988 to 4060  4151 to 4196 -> 1.02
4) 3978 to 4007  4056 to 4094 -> 1.08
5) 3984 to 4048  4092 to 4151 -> 0.98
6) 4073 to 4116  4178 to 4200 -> 1.08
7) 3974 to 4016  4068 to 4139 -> 1.06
